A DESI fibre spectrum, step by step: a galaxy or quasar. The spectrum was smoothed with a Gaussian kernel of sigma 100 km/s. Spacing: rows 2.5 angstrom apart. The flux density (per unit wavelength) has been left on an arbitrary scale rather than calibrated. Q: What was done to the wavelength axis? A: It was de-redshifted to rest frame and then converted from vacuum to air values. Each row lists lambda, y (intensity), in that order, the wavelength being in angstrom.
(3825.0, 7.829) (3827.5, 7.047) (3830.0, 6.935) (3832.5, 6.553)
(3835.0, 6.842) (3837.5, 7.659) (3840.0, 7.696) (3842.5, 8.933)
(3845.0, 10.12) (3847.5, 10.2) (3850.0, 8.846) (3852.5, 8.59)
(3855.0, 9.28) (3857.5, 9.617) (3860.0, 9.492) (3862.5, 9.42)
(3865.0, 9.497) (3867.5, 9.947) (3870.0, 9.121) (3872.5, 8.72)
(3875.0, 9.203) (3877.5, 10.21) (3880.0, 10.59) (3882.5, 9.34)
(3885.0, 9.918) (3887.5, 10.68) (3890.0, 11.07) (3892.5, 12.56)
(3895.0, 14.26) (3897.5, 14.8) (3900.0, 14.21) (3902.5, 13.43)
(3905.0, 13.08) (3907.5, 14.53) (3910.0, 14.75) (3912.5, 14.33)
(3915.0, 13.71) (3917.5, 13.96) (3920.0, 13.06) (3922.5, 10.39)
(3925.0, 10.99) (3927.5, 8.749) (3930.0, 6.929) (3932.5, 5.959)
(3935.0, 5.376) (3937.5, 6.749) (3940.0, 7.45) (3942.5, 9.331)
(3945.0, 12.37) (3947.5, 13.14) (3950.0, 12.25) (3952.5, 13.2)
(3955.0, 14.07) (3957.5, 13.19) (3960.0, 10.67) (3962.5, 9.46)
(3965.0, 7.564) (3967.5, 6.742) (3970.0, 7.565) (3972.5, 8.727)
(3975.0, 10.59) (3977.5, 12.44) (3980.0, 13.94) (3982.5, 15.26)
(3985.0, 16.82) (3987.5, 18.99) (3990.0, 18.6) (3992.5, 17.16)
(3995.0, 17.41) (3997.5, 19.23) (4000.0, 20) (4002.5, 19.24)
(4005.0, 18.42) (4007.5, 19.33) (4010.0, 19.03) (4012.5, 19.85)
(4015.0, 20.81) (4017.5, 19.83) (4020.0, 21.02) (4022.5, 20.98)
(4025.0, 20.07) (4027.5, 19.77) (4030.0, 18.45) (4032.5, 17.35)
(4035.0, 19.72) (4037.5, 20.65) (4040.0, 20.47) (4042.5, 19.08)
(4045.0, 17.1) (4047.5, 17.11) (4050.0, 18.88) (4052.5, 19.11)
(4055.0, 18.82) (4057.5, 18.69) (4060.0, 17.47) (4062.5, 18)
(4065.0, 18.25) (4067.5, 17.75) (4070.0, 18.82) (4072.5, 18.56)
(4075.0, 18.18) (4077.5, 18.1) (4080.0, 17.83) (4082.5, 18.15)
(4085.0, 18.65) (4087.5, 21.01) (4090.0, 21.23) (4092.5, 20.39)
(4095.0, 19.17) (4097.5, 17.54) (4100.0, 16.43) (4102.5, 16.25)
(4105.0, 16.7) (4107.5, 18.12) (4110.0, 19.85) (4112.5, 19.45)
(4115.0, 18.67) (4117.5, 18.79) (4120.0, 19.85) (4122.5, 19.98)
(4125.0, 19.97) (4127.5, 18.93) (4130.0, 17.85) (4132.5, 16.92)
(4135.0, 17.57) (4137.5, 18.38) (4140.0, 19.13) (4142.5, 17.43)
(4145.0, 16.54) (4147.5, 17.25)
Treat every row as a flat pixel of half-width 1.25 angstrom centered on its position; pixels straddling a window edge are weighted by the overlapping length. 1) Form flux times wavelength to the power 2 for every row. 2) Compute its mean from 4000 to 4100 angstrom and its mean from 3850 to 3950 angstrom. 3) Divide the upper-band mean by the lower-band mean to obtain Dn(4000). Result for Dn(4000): 1.91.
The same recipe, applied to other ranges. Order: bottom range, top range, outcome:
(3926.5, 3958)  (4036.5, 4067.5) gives 1.99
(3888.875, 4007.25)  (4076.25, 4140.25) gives 1.58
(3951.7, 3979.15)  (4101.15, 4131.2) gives 1.94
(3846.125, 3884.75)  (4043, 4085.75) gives 2.12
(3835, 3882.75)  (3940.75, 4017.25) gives 1.68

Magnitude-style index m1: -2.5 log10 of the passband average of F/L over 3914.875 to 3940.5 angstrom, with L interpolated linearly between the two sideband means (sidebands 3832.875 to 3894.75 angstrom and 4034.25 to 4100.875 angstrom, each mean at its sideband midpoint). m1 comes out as 0.31 mag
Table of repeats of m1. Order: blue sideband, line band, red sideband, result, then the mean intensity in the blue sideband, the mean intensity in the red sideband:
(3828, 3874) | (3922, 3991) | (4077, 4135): 0.18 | 8.72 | 18.7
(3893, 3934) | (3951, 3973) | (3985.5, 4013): 0.48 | 12.3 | 18.8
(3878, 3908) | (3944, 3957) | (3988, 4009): 0.21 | 12.3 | 18.7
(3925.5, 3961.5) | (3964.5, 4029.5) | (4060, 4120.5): -0.25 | 9.98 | 18.5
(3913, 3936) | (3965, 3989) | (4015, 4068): 0.17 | 10.1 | 19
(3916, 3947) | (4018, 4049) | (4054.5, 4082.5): -0.21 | 9.41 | 18.2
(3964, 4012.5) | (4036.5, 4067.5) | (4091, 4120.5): -0.10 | 15.3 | 18.4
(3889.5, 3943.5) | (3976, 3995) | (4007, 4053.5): 0.01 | 11.4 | 19.4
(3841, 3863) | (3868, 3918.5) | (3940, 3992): -0.16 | 9.37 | 12.2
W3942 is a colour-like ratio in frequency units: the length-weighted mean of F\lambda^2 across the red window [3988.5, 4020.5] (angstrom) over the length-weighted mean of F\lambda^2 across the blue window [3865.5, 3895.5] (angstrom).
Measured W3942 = 2.0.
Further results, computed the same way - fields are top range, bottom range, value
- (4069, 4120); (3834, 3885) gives 2.28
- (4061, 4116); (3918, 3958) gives 1.95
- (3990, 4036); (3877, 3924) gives 1.62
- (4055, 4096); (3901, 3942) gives 1.87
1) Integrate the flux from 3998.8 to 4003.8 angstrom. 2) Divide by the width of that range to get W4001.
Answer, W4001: 19.6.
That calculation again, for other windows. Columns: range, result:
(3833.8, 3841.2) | 7.4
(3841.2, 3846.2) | 9.5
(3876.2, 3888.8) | 10.1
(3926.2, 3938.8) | 6.77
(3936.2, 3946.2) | 8.94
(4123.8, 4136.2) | 18.2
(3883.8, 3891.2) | 10.6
